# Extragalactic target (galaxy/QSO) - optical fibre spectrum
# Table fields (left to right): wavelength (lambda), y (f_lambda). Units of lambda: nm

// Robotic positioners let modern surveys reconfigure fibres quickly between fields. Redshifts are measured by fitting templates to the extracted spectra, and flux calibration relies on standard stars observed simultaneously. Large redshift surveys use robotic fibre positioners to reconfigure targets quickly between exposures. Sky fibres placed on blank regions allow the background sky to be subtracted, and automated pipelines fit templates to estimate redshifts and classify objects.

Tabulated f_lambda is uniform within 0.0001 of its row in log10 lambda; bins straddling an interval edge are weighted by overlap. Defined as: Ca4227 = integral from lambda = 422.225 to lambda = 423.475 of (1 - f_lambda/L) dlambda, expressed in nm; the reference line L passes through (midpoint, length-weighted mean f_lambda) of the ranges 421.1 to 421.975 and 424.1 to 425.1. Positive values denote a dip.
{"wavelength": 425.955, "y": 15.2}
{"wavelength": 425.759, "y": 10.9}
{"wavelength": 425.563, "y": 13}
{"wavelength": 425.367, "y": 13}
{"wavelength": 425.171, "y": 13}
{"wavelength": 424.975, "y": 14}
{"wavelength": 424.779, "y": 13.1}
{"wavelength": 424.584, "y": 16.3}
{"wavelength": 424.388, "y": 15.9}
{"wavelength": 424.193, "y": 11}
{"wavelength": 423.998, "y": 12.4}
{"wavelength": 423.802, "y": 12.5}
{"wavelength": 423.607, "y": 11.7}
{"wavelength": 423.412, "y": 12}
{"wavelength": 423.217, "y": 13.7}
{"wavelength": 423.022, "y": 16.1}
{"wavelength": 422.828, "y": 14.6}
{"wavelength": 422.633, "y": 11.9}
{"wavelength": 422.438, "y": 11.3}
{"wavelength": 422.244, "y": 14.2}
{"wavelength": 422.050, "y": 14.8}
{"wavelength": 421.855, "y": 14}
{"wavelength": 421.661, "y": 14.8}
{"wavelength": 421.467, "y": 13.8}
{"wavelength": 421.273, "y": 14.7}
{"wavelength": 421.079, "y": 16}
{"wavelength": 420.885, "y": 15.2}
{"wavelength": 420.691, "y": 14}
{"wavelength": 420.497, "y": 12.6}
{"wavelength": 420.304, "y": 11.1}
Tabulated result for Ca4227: 0.08 nm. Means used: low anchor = 14.5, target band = 13.4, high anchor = 14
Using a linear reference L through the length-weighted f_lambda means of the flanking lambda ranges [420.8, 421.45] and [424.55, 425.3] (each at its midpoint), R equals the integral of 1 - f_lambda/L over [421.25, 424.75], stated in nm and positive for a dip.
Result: 0.21 nm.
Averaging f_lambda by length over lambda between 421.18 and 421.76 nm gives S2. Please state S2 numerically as 14.4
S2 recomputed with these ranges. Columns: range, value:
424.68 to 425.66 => 13.2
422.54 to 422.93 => 13.3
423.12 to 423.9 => 12.5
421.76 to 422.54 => 13.6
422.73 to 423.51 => 14.1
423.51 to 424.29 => 11.9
